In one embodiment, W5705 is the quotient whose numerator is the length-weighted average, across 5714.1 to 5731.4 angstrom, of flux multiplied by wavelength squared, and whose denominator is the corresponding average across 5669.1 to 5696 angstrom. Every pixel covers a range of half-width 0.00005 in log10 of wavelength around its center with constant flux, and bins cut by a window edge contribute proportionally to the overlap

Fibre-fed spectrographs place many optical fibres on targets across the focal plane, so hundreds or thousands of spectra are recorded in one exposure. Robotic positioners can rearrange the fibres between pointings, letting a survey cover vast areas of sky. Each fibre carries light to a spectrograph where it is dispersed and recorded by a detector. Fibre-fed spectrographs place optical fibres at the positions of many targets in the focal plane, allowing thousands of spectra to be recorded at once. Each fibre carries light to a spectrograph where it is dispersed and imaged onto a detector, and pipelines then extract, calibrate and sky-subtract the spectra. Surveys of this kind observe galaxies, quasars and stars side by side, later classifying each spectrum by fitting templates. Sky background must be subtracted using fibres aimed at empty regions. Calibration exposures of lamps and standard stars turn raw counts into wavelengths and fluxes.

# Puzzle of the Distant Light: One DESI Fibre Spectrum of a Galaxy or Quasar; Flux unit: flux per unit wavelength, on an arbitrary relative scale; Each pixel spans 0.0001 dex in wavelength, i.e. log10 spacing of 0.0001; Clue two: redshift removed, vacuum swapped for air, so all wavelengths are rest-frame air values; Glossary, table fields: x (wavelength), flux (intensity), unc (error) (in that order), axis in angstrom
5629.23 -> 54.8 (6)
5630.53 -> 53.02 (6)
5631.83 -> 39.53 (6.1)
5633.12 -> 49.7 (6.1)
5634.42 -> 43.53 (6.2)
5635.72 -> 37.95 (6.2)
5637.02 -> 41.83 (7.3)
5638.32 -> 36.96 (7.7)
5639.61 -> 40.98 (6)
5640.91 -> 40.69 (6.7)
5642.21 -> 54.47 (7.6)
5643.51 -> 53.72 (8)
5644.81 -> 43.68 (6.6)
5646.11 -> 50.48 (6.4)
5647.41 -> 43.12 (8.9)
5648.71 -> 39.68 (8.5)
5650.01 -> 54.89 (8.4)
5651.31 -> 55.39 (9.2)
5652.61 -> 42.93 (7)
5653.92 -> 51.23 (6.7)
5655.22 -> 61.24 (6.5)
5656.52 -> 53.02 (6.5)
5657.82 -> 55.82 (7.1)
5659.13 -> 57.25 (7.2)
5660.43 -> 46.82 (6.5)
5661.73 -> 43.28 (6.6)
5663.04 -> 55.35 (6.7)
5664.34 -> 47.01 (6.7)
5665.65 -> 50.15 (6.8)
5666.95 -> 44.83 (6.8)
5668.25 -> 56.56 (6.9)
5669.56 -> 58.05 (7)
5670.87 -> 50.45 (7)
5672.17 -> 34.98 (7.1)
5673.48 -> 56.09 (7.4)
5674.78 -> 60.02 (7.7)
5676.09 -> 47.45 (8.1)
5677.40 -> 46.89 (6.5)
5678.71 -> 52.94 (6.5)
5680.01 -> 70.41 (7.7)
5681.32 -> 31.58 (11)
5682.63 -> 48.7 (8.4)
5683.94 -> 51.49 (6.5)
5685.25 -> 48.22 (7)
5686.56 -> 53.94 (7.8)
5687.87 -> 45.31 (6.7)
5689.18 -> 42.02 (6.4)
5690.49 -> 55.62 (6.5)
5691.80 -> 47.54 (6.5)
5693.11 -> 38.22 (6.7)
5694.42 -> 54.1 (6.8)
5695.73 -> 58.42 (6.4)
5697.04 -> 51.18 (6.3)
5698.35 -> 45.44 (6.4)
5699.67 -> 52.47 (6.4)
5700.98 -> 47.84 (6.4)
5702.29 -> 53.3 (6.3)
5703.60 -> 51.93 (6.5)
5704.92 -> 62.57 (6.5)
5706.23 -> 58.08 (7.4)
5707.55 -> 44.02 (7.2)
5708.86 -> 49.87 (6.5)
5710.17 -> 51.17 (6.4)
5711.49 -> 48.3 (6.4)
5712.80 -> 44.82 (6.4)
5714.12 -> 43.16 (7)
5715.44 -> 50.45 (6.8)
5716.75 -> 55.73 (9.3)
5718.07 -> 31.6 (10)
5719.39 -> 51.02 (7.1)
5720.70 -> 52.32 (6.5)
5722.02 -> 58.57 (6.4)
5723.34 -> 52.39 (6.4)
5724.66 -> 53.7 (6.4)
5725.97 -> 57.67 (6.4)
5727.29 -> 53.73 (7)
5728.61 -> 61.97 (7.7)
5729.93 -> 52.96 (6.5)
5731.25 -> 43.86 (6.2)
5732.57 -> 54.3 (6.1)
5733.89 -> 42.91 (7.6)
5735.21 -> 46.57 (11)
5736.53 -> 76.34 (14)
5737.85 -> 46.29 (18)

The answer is 1.05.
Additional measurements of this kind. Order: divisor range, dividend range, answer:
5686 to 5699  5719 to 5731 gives 1.12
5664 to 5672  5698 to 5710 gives 1.04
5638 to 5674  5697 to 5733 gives 1.06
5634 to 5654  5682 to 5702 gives 1.10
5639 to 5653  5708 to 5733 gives 1.10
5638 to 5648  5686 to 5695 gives 1.07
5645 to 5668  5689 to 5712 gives 1.03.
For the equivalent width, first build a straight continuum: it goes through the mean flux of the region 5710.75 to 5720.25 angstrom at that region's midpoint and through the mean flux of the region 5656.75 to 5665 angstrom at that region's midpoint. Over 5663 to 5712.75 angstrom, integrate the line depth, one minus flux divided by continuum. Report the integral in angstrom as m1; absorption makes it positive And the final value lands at -1.7 angstrom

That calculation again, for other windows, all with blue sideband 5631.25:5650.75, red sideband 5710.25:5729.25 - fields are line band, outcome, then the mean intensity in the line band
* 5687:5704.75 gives -0.25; 49.9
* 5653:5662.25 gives -1.28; 52.5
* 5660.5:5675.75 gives -1.11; 50.4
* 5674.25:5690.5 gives -0.66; 50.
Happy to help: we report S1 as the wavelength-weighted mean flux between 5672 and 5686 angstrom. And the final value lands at 50.4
